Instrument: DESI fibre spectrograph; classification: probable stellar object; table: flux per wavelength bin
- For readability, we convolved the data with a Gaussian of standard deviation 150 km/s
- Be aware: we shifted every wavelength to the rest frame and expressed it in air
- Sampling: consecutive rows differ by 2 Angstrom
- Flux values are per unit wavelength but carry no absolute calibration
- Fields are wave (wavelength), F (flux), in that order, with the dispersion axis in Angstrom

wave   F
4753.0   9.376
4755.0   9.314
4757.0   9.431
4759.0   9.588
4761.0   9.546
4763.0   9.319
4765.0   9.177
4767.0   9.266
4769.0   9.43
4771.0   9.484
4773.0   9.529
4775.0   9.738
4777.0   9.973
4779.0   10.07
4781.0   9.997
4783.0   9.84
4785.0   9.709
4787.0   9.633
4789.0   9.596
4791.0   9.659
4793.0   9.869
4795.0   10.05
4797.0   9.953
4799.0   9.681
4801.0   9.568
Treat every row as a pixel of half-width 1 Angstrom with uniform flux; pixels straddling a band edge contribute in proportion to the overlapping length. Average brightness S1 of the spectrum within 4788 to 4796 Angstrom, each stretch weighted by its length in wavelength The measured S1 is 9.79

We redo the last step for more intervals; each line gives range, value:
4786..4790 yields 9.61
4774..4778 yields 9.86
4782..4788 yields 9.73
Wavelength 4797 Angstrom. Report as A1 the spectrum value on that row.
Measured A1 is 9.953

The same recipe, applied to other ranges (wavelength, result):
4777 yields 9.973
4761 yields 9.546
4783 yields 9.84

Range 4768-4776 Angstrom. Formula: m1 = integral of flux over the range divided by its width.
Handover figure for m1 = 9.55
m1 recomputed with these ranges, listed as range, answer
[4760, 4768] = 9.33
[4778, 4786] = 9.9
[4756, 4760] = 9.51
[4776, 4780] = 10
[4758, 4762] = 9.57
